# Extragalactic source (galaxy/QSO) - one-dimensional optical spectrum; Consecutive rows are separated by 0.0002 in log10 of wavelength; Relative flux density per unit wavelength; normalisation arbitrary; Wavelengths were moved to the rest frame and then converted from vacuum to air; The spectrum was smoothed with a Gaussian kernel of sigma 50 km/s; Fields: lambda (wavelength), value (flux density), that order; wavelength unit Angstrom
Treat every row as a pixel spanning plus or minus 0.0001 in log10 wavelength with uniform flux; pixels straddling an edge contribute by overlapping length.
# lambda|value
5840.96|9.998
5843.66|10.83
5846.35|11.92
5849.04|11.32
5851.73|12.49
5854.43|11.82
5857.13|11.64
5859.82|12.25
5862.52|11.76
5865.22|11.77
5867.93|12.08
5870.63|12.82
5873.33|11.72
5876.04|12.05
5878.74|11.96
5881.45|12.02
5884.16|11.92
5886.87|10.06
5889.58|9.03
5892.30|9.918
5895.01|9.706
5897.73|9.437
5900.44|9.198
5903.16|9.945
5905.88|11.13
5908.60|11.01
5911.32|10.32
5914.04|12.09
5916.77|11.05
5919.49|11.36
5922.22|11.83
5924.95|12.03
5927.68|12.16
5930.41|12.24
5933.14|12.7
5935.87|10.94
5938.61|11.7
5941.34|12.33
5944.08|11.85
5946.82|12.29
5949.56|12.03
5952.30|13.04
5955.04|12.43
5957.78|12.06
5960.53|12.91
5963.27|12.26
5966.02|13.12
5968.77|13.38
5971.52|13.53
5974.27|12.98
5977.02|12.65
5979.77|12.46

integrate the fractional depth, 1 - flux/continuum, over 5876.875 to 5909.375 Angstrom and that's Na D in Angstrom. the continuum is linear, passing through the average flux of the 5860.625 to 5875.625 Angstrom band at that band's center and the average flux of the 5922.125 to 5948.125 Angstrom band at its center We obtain 4.2 Angstrom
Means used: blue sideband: 12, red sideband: 12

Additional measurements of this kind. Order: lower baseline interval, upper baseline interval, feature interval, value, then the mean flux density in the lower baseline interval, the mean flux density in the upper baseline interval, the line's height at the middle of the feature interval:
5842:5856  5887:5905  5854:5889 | -3.65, 11.6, 9.62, 10.7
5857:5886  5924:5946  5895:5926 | 3.10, 12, 12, 12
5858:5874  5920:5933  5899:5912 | 1.90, 12.1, 12.1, 12.1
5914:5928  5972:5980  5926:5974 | -0.50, 11.7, 12.8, 12.3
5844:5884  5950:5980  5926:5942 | 0.68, 11.9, 12.8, 12.5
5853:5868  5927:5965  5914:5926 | 0.49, 11.9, 12.2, 12.1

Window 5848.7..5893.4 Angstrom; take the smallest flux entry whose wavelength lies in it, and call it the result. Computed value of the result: 9.03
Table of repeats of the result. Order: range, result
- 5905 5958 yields 10.32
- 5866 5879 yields 11.72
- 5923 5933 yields 12.03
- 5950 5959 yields 12.06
